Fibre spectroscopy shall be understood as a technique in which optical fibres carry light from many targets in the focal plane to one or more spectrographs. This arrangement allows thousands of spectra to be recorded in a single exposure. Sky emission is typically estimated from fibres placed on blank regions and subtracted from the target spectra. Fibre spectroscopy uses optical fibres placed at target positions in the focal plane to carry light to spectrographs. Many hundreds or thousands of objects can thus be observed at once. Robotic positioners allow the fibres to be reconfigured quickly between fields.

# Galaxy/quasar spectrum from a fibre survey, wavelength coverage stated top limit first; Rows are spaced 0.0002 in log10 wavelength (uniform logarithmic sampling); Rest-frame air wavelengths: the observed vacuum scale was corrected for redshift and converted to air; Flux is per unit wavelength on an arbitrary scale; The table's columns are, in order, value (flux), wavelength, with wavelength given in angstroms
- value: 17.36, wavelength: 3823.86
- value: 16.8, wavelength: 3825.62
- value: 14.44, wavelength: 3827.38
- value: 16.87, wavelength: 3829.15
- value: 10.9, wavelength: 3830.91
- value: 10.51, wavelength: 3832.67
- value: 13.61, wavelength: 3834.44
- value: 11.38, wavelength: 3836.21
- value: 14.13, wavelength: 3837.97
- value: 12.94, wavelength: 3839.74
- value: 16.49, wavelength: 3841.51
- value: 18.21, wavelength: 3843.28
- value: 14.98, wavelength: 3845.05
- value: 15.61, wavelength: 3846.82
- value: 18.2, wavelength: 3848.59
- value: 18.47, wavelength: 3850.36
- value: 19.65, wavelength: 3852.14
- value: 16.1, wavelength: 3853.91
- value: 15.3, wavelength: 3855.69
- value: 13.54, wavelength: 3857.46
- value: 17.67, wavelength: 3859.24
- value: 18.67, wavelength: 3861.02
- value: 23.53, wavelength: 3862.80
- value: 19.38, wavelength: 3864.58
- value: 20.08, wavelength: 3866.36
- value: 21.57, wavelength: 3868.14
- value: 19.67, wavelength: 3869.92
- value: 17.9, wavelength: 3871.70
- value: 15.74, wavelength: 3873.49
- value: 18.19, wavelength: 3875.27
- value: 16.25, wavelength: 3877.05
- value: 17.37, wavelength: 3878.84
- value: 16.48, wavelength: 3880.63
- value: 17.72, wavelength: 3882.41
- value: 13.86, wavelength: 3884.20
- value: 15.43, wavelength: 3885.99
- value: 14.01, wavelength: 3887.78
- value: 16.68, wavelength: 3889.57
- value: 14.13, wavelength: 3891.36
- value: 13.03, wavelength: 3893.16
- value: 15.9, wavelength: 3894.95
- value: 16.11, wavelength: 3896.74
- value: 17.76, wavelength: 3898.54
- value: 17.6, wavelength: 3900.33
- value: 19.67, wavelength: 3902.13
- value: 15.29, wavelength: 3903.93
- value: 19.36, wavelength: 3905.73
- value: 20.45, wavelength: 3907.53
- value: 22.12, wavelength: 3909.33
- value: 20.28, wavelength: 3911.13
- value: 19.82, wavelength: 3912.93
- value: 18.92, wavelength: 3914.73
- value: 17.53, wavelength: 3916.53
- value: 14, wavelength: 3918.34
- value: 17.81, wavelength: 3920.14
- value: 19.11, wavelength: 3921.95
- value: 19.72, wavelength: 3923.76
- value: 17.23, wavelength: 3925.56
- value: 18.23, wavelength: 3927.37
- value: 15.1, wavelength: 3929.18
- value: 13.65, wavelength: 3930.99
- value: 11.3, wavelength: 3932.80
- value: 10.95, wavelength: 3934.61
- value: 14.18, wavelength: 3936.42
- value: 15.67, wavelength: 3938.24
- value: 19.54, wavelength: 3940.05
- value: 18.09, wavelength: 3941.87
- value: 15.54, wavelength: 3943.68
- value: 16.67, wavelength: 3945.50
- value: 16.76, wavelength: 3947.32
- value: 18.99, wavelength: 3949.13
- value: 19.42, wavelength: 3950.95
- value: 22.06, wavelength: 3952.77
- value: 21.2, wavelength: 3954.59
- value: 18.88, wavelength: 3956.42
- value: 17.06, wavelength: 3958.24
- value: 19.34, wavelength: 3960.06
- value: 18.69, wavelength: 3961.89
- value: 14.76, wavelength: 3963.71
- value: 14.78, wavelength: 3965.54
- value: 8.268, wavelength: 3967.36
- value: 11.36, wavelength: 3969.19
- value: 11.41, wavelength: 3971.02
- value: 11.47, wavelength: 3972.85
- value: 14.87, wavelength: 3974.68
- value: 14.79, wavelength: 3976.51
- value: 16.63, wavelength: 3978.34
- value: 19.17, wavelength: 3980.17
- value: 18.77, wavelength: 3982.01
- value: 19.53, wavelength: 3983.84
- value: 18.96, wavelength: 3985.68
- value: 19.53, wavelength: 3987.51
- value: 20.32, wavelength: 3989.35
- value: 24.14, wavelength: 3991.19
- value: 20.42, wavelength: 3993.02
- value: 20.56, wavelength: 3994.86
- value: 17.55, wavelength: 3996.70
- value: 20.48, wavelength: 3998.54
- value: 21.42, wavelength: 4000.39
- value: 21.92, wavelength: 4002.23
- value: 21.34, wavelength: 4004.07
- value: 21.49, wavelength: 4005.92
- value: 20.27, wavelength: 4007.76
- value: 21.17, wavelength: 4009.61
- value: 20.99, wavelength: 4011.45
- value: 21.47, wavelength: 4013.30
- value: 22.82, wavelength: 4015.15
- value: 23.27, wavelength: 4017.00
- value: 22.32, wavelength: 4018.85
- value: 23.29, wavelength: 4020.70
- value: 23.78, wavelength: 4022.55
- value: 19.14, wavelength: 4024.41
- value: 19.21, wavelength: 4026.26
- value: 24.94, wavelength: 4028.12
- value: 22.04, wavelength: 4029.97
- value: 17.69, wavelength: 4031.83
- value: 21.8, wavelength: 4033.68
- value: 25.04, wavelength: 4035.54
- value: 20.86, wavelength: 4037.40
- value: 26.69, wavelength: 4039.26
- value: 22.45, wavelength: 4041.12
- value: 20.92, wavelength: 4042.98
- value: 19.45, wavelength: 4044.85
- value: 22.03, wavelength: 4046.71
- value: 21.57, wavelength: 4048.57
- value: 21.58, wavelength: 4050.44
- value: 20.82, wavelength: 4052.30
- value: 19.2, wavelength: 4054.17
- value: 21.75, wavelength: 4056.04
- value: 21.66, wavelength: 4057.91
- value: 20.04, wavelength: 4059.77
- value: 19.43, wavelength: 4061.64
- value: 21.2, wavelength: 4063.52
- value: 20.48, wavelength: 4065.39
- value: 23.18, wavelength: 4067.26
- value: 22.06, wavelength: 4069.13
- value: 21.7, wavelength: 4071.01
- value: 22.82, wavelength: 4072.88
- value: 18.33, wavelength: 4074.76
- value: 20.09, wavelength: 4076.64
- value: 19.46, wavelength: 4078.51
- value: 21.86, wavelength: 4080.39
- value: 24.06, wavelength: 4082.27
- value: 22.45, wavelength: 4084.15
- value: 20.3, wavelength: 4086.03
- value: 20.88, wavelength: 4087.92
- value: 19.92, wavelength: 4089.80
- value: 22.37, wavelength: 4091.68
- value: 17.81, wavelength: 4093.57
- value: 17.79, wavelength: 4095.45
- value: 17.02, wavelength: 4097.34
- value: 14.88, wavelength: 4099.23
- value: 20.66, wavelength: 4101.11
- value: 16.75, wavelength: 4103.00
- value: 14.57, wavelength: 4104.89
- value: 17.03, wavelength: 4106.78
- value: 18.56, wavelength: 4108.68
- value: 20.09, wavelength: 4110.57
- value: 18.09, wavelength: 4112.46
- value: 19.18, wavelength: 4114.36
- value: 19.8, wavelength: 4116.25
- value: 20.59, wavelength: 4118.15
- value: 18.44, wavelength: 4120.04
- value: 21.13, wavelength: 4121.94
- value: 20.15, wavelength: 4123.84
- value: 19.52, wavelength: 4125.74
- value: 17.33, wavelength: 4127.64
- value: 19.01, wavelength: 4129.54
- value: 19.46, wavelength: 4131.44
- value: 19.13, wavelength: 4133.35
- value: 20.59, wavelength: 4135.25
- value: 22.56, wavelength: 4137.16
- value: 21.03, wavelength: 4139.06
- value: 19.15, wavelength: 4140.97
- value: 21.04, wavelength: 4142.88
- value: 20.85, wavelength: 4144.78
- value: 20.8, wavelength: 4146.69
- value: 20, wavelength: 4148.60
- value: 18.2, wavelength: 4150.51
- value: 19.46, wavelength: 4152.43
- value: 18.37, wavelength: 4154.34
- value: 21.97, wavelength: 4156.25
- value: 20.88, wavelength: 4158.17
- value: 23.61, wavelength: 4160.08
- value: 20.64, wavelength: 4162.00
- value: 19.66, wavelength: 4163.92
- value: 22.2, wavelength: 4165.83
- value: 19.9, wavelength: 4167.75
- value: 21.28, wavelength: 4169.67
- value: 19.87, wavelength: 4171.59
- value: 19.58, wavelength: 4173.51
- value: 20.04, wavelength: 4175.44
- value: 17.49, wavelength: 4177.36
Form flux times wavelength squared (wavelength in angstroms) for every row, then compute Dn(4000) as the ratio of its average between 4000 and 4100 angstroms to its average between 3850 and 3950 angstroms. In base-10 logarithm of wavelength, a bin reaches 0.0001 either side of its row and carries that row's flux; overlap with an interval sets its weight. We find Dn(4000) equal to 1.3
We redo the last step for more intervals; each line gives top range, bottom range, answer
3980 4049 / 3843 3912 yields 1.31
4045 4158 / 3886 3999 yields 1.26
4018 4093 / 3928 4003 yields 1.30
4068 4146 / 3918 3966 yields 1.26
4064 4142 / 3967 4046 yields 1.04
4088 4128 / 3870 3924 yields 1.20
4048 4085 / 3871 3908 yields 1.40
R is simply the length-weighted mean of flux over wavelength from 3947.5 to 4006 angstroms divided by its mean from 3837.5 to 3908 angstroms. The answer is 1.06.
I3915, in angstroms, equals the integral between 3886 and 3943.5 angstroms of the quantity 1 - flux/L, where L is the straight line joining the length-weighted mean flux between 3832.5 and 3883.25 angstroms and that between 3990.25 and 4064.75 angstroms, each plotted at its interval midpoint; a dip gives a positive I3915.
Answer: 5.0 angstroms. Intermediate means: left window 17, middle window 16.8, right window 21.5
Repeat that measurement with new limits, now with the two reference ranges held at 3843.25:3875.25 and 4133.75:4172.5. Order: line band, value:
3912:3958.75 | 3.7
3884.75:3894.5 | 1.9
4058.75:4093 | -2.1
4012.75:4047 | -4.5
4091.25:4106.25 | 1.9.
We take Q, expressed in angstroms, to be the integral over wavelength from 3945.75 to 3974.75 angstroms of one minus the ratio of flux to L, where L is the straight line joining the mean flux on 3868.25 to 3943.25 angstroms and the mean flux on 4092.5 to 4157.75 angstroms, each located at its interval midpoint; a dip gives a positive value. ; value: 2.0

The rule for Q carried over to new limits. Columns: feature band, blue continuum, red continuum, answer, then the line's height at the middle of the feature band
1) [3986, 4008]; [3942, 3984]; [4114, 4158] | -4.6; 17.2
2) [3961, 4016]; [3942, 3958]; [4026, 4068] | 4.2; 19.8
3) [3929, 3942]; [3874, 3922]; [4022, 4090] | 2.6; 18.2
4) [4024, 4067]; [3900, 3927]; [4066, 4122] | -4.3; 19.4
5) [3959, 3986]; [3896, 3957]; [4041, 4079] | 4.8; 18.8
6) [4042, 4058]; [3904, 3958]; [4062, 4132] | -1.6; 19.1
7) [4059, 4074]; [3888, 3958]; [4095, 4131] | -2.6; 18.2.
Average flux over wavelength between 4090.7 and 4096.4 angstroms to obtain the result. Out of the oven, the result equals 19.3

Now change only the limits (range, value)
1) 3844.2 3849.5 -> 16.3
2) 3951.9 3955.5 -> 21.6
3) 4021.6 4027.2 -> 20.7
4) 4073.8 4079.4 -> 19.3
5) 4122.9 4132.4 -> 19.1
